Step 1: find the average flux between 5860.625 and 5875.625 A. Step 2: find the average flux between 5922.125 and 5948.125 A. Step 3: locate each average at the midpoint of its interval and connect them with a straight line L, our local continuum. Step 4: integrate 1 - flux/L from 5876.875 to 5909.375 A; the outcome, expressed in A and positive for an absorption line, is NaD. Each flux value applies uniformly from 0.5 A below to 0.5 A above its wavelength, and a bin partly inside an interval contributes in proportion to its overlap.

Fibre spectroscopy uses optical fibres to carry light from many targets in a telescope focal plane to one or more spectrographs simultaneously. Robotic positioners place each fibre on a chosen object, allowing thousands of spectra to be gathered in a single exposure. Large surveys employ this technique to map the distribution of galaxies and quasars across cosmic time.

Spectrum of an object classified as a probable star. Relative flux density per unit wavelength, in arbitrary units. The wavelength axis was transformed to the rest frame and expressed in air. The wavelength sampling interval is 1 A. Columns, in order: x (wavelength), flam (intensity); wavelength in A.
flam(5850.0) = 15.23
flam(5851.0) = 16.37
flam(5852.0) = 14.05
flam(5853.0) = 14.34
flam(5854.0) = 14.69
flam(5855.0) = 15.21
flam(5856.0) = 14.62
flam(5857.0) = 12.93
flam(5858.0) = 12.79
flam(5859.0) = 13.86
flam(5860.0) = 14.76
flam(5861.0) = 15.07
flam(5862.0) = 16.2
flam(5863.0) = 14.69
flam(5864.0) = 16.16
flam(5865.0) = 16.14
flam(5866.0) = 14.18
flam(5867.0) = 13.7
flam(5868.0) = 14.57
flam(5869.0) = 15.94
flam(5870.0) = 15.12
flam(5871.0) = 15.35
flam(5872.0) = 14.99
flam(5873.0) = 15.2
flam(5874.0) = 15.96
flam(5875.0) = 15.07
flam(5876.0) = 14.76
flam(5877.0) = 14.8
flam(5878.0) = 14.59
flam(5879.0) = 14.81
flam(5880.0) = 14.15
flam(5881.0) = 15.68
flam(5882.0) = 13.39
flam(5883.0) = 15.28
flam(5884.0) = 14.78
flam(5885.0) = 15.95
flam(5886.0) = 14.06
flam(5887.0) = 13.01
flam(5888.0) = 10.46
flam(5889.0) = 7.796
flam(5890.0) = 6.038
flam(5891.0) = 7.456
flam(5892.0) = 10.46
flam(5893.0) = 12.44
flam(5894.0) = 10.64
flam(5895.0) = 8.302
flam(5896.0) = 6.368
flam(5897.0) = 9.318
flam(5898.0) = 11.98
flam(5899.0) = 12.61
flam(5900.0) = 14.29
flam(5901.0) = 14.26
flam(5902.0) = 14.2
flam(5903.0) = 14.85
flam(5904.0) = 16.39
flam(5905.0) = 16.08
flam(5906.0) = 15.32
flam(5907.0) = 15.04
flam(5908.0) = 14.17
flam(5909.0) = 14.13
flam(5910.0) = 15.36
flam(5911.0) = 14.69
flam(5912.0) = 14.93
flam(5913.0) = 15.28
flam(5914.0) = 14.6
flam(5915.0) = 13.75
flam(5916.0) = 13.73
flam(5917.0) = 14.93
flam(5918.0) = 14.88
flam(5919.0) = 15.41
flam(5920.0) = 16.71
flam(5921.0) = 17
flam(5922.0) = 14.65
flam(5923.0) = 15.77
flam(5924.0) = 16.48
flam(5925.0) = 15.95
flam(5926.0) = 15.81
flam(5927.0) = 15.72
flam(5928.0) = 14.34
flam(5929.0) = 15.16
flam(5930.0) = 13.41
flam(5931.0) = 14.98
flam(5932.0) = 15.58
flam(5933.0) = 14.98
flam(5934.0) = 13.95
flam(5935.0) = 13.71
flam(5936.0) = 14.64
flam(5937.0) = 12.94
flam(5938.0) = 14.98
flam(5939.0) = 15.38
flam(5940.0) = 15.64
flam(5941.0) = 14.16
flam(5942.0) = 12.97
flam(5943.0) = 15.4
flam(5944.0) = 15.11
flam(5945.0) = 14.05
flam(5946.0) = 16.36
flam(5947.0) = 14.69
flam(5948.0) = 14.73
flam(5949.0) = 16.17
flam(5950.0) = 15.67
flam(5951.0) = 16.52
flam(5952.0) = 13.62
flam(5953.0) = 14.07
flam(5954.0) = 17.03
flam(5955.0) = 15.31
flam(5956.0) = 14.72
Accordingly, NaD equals 5.0 A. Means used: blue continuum 15.2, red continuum 14.9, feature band 12.8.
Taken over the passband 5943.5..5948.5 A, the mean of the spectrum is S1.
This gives 15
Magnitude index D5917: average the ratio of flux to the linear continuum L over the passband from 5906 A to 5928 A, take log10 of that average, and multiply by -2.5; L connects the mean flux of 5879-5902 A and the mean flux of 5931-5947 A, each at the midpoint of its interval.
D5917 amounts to -0.13 mag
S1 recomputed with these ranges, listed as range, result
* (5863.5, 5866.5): 15.5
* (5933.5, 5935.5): 13.8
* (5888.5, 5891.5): 7.1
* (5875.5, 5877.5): 14.8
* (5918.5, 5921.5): 16.4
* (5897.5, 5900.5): 13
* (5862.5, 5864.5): 15.4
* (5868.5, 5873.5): 15.3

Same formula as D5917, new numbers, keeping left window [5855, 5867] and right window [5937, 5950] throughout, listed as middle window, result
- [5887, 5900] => 0.444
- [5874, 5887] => -0.003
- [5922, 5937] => -0.006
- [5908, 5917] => 0.019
